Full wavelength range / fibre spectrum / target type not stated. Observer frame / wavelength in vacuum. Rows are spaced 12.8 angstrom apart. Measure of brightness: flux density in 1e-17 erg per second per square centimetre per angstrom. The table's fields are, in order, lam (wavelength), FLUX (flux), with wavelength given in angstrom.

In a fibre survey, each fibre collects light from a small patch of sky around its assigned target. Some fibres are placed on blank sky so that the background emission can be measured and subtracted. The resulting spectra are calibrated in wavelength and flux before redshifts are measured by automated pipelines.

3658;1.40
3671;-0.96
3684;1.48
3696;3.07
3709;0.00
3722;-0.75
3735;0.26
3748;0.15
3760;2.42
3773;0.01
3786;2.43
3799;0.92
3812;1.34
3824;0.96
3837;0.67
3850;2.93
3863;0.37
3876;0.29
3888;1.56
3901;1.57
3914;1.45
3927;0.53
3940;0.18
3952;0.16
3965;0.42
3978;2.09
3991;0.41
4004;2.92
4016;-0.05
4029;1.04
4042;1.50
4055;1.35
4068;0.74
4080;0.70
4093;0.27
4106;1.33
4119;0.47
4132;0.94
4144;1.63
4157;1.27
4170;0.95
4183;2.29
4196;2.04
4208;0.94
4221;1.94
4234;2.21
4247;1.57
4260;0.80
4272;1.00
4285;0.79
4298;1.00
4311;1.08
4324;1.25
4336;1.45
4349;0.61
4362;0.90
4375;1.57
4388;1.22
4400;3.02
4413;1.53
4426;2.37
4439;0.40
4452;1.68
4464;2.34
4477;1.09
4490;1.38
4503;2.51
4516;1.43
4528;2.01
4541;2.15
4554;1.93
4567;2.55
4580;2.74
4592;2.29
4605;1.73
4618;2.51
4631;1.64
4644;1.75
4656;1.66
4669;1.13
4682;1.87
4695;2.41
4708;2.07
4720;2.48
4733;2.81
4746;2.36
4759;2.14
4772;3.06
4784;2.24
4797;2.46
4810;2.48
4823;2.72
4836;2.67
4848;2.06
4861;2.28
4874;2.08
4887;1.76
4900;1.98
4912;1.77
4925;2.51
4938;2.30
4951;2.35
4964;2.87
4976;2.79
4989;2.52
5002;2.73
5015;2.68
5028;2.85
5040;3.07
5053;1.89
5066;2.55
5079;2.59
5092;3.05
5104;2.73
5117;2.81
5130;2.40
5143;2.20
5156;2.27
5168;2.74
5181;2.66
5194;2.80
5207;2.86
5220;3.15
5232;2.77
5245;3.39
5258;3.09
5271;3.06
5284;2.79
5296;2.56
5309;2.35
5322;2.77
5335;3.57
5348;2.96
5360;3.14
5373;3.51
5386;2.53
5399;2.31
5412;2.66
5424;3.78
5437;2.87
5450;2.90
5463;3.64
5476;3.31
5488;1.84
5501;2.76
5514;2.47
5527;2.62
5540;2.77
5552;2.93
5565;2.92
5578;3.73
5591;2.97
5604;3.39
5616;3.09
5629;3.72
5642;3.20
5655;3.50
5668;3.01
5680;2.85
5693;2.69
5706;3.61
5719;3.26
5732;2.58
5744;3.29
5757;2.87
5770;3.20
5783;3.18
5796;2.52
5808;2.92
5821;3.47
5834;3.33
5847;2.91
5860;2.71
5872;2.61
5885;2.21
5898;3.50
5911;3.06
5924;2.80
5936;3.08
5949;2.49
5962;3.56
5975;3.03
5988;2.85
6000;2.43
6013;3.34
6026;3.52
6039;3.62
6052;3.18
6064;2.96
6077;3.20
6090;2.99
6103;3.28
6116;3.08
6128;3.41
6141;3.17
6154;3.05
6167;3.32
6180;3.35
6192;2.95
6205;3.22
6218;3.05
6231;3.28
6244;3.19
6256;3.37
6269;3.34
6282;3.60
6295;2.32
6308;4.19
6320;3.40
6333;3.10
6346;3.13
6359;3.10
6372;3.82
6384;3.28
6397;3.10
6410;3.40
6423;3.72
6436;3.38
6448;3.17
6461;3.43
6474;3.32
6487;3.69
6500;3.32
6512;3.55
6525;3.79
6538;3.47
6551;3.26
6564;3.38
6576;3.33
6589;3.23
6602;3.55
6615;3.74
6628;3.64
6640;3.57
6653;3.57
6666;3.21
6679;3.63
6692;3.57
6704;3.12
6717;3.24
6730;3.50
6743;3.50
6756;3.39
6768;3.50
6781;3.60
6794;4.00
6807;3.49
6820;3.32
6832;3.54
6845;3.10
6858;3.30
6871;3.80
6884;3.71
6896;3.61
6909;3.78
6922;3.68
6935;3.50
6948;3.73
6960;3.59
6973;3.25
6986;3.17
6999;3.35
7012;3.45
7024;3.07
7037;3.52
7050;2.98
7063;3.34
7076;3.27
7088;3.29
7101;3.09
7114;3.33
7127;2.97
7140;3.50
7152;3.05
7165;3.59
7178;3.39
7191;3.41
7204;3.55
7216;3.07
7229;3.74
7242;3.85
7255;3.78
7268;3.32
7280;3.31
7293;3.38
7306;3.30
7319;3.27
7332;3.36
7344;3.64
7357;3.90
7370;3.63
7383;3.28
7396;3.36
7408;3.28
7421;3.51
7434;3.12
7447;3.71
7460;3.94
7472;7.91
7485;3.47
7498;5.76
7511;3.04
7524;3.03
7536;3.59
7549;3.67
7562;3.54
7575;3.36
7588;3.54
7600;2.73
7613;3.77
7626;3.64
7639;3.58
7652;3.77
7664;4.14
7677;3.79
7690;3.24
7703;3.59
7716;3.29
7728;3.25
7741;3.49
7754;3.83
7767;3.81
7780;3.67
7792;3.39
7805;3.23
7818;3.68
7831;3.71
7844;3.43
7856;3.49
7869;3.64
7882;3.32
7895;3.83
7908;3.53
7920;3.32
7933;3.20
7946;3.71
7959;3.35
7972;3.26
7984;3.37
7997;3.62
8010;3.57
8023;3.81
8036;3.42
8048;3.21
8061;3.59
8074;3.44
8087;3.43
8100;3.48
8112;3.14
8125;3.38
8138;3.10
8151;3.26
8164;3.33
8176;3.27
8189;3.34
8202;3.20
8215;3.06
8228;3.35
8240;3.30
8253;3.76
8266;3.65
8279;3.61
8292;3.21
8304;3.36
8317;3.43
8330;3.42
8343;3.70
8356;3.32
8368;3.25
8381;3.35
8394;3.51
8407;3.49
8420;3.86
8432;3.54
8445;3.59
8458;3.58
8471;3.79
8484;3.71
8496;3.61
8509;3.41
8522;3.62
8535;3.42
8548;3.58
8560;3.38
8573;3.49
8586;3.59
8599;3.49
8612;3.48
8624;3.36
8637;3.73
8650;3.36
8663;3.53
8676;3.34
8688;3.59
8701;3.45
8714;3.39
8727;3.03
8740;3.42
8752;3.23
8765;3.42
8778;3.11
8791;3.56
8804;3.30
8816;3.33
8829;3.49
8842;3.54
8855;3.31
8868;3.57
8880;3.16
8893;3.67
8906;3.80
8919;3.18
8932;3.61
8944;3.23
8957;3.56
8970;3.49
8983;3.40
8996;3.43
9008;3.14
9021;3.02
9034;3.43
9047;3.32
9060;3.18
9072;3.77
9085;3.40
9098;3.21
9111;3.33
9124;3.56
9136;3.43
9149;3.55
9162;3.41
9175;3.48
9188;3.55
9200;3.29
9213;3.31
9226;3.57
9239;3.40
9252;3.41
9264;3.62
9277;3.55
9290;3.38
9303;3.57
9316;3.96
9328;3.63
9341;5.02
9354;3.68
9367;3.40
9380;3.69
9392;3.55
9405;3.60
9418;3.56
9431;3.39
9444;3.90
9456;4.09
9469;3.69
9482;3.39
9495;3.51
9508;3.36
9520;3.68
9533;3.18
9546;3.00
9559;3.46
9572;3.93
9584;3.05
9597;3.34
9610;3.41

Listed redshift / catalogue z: 0.14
